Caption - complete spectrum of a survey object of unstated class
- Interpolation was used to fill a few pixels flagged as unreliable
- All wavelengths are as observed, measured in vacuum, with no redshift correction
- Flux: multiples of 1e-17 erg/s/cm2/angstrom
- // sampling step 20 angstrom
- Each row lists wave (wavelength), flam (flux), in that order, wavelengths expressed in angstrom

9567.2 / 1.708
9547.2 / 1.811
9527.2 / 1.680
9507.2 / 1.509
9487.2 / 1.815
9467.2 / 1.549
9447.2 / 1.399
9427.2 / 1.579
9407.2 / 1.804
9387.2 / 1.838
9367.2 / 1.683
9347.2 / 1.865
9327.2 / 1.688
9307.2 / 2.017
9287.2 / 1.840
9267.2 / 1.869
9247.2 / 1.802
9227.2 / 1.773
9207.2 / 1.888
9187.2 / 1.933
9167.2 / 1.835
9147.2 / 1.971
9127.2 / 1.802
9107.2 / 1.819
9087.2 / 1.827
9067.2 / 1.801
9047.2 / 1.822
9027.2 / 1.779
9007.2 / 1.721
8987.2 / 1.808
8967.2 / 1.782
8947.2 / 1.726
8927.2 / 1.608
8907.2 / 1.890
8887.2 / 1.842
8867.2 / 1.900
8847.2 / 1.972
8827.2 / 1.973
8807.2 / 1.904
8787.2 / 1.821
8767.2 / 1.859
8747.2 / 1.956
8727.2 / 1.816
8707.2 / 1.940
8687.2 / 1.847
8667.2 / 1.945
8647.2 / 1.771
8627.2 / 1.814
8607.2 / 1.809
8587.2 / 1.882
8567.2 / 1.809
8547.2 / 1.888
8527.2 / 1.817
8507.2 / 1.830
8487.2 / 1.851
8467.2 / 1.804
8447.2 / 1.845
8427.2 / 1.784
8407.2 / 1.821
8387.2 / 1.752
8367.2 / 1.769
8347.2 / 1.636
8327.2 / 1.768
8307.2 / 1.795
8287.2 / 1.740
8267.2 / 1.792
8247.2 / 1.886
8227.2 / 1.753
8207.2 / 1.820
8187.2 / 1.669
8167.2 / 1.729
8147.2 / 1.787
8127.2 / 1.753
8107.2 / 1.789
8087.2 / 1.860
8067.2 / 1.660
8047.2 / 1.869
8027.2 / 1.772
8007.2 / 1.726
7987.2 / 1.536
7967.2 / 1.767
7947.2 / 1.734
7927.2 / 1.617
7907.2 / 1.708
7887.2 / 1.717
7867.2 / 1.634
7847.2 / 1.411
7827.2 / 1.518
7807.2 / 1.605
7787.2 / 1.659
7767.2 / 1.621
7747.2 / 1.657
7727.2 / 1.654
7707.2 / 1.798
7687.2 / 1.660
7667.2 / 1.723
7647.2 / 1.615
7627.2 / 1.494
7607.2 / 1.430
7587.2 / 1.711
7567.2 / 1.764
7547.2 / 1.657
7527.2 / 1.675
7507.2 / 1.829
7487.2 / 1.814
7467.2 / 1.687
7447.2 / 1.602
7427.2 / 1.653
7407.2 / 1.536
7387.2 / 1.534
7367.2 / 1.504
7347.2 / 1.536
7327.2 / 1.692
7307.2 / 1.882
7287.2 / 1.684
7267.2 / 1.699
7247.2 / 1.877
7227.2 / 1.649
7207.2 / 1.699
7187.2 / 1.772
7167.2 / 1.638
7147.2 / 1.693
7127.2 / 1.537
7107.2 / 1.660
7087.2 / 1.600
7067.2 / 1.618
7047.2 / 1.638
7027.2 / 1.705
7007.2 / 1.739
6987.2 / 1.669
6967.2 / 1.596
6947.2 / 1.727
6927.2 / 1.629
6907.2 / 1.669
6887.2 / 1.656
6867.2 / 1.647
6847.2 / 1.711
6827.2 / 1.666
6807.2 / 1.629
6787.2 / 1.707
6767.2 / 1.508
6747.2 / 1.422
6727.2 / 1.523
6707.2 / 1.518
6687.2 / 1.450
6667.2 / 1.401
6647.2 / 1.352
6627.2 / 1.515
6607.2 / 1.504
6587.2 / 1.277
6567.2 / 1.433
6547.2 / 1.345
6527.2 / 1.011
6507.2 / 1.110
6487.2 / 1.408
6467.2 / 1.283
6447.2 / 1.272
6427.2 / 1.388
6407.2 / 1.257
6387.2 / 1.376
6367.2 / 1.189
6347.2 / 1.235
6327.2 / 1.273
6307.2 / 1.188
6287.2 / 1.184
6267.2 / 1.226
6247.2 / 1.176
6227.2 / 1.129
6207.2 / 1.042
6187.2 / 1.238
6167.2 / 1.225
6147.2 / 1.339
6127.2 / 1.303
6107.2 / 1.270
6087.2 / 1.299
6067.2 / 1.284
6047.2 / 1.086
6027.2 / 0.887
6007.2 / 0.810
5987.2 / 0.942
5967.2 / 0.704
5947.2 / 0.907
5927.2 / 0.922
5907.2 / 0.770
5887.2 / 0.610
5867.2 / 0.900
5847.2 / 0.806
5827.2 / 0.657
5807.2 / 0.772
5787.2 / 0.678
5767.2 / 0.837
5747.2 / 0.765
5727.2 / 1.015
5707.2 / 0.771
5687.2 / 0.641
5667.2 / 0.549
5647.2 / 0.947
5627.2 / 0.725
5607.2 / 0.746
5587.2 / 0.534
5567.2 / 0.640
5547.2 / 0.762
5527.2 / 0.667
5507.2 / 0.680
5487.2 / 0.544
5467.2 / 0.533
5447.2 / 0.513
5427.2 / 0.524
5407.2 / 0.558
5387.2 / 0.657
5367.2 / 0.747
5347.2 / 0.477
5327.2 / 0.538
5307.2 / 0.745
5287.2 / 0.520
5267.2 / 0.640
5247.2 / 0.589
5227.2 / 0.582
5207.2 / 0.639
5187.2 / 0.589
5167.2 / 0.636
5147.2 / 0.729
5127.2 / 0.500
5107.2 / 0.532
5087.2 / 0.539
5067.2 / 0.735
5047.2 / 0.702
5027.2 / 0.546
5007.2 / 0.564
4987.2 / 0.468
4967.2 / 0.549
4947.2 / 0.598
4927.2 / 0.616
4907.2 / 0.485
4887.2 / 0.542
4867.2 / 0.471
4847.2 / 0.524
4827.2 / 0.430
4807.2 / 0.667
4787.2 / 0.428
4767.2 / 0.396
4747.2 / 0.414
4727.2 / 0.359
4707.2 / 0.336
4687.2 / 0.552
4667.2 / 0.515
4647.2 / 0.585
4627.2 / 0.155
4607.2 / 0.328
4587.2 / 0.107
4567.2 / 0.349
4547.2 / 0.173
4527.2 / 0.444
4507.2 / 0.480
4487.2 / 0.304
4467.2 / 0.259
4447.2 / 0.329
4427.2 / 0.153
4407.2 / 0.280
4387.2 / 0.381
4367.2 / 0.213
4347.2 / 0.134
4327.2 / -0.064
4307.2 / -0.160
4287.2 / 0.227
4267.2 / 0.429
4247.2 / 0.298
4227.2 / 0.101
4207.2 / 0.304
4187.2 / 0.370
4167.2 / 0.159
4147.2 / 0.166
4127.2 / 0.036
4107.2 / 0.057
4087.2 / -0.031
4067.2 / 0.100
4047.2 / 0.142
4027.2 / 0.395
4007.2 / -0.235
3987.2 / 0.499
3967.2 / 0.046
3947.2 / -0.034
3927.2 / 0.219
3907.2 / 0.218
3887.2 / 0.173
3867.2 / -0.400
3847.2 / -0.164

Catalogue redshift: 0.515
